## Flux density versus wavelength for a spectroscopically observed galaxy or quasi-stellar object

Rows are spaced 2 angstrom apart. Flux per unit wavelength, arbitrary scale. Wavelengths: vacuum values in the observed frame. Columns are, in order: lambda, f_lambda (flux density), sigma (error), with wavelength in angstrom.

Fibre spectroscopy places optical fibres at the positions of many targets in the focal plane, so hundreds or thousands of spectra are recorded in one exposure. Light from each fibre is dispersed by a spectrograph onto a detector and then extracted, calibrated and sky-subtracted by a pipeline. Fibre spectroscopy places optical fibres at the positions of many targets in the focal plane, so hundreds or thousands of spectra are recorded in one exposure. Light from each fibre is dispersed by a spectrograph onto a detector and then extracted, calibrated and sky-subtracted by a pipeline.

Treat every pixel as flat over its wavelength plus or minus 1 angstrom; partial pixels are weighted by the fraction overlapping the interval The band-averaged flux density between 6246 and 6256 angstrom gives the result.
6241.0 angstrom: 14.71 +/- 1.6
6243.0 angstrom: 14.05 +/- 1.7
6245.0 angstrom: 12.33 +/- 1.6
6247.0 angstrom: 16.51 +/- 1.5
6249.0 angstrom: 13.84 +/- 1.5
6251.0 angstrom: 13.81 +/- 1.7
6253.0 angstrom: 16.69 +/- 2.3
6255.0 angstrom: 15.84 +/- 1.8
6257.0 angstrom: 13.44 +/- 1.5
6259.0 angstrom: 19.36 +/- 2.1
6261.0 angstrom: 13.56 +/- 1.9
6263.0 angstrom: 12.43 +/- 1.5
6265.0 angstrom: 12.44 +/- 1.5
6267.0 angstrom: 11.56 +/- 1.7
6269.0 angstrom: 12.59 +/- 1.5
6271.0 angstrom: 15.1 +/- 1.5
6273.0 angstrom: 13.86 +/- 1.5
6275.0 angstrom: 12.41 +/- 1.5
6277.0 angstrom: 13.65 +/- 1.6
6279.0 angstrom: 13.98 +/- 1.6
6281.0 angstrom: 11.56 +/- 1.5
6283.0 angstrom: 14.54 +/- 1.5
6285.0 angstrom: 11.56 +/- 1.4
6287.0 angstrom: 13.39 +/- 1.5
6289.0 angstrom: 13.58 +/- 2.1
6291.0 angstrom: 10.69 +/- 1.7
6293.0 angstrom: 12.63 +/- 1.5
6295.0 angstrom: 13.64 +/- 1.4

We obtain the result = 15.3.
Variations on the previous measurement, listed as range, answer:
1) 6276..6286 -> 13.1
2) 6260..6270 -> 12.5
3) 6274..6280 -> 13.3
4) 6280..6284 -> 13.1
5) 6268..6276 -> 13.5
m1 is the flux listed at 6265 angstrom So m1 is 12.44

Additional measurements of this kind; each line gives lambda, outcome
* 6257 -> 13.44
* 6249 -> 13.84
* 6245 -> 12.33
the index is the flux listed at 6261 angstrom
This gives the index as 13.56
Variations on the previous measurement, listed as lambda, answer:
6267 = 11.56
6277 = 13.65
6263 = 12.43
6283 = 14.54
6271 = 15.1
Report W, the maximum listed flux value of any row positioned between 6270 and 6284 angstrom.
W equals 15.1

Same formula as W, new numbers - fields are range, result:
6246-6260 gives 19.36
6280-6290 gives 14.54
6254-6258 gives 15.84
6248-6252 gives 13.84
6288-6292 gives 13.58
